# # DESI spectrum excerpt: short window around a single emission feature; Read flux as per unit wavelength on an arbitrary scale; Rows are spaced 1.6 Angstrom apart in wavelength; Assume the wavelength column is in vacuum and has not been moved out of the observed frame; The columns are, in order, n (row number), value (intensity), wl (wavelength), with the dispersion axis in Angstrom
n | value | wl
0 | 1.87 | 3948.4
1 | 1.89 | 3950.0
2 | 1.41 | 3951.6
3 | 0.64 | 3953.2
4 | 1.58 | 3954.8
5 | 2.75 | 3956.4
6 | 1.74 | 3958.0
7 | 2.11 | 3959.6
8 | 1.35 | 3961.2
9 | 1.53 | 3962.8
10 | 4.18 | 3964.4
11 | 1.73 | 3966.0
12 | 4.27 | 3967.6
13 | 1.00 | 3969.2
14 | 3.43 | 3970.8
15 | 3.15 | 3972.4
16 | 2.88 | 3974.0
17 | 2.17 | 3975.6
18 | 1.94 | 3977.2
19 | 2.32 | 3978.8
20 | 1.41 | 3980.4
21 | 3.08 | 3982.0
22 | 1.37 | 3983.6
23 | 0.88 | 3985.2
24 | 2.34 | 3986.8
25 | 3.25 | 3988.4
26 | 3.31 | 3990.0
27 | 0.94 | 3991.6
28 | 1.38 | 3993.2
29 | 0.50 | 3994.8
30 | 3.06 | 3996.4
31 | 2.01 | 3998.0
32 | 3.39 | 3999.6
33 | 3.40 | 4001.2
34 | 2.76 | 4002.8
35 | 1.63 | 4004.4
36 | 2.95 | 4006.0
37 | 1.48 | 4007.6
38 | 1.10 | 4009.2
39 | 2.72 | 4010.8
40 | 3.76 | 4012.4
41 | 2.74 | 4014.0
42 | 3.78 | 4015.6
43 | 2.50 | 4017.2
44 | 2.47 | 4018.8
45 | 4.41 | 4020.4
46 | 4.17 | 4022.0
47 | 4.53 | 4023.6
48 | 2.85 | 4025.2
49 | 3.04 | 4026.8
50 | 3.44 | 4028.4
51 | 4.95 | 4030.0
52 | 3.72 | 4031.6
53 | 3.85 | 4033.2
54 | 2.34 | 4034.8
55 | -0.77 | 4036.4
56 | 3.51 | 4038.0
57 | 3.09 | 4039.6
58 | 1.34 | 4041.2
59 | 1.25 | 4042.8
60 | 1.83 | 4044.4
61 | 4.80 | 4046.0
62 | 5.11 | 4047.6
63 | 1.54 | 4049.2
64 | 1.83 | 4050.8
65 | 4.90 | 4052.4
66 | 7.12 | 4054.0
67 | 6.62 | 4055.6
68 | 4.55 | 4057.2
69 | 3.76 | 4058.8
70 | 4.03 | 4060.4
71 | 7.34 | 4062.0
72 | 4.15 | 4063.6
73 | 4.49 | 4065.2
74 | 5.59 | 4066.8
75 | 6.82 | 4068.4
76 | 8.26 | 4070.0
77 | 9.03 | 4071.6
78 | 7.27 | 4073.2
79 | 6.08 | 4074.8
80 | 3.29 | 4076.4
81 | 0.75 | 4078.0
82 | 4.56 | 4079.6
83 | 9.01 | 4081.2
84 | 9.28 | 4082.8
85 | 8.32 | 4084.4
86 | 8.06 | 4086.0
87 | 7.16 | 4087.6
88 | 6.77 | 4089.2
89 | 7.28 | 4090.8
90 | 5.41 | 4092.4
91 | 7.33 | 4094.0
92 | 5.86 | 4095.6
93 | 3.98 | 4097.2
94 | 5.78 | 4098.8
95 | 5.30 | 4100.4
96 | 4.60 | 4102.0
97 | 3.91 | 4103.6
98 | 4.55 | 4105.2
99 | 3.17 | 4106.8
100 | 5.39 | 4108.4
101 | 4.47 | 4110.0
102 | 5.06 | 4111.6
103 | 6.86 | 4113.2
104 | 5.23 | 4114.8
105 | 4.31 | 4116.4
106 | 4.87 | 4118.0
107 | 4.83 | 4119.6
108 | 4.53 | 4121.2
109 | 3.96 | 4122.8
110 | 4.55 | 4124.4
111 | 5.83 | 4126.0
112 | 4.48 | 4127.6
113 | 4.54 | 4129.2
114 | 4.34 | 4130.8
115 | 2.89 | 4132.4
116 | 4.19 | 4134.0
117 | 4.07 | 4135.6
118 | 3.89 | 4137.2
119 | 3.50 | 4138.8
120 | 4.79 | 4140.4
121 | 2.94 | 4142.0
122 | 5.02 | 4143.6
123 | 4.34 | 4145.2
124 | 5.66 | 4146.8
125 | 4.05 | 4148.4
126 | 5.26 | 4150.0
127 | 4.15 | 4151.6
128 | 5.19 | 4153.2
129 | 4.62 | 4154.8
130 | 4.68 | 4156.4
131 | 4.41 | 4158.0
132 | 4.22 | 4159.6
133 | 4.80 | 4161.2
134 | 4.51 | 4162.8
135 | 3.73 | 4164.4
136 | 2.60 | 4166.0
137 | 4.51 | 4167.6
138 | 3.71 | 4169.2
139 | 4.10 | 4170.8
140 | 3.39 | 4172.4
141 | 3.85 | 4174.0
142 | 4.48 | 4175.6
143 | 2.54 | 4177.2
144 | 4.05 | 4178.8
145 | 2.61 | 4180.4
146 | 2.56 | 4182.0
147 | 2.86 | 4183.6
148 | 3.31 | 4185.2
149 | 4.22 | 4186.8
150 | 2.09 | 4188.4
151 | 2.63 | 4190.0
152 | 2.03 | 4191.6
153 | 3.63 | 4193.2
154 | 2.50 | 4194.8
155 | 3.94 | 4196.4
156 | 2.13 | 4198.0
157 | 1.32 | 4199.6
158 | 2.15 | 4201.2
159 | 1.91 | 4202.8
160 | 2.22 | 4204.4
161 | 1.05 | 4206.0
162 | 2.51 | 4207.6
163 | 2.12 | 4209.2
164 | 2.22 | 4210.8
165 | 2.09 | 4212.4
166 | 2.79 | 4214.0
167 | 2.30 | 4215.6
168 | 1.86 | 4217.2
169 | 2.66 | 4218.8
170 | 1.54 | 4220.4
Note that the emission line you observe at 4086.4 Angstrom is Lyman alpha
